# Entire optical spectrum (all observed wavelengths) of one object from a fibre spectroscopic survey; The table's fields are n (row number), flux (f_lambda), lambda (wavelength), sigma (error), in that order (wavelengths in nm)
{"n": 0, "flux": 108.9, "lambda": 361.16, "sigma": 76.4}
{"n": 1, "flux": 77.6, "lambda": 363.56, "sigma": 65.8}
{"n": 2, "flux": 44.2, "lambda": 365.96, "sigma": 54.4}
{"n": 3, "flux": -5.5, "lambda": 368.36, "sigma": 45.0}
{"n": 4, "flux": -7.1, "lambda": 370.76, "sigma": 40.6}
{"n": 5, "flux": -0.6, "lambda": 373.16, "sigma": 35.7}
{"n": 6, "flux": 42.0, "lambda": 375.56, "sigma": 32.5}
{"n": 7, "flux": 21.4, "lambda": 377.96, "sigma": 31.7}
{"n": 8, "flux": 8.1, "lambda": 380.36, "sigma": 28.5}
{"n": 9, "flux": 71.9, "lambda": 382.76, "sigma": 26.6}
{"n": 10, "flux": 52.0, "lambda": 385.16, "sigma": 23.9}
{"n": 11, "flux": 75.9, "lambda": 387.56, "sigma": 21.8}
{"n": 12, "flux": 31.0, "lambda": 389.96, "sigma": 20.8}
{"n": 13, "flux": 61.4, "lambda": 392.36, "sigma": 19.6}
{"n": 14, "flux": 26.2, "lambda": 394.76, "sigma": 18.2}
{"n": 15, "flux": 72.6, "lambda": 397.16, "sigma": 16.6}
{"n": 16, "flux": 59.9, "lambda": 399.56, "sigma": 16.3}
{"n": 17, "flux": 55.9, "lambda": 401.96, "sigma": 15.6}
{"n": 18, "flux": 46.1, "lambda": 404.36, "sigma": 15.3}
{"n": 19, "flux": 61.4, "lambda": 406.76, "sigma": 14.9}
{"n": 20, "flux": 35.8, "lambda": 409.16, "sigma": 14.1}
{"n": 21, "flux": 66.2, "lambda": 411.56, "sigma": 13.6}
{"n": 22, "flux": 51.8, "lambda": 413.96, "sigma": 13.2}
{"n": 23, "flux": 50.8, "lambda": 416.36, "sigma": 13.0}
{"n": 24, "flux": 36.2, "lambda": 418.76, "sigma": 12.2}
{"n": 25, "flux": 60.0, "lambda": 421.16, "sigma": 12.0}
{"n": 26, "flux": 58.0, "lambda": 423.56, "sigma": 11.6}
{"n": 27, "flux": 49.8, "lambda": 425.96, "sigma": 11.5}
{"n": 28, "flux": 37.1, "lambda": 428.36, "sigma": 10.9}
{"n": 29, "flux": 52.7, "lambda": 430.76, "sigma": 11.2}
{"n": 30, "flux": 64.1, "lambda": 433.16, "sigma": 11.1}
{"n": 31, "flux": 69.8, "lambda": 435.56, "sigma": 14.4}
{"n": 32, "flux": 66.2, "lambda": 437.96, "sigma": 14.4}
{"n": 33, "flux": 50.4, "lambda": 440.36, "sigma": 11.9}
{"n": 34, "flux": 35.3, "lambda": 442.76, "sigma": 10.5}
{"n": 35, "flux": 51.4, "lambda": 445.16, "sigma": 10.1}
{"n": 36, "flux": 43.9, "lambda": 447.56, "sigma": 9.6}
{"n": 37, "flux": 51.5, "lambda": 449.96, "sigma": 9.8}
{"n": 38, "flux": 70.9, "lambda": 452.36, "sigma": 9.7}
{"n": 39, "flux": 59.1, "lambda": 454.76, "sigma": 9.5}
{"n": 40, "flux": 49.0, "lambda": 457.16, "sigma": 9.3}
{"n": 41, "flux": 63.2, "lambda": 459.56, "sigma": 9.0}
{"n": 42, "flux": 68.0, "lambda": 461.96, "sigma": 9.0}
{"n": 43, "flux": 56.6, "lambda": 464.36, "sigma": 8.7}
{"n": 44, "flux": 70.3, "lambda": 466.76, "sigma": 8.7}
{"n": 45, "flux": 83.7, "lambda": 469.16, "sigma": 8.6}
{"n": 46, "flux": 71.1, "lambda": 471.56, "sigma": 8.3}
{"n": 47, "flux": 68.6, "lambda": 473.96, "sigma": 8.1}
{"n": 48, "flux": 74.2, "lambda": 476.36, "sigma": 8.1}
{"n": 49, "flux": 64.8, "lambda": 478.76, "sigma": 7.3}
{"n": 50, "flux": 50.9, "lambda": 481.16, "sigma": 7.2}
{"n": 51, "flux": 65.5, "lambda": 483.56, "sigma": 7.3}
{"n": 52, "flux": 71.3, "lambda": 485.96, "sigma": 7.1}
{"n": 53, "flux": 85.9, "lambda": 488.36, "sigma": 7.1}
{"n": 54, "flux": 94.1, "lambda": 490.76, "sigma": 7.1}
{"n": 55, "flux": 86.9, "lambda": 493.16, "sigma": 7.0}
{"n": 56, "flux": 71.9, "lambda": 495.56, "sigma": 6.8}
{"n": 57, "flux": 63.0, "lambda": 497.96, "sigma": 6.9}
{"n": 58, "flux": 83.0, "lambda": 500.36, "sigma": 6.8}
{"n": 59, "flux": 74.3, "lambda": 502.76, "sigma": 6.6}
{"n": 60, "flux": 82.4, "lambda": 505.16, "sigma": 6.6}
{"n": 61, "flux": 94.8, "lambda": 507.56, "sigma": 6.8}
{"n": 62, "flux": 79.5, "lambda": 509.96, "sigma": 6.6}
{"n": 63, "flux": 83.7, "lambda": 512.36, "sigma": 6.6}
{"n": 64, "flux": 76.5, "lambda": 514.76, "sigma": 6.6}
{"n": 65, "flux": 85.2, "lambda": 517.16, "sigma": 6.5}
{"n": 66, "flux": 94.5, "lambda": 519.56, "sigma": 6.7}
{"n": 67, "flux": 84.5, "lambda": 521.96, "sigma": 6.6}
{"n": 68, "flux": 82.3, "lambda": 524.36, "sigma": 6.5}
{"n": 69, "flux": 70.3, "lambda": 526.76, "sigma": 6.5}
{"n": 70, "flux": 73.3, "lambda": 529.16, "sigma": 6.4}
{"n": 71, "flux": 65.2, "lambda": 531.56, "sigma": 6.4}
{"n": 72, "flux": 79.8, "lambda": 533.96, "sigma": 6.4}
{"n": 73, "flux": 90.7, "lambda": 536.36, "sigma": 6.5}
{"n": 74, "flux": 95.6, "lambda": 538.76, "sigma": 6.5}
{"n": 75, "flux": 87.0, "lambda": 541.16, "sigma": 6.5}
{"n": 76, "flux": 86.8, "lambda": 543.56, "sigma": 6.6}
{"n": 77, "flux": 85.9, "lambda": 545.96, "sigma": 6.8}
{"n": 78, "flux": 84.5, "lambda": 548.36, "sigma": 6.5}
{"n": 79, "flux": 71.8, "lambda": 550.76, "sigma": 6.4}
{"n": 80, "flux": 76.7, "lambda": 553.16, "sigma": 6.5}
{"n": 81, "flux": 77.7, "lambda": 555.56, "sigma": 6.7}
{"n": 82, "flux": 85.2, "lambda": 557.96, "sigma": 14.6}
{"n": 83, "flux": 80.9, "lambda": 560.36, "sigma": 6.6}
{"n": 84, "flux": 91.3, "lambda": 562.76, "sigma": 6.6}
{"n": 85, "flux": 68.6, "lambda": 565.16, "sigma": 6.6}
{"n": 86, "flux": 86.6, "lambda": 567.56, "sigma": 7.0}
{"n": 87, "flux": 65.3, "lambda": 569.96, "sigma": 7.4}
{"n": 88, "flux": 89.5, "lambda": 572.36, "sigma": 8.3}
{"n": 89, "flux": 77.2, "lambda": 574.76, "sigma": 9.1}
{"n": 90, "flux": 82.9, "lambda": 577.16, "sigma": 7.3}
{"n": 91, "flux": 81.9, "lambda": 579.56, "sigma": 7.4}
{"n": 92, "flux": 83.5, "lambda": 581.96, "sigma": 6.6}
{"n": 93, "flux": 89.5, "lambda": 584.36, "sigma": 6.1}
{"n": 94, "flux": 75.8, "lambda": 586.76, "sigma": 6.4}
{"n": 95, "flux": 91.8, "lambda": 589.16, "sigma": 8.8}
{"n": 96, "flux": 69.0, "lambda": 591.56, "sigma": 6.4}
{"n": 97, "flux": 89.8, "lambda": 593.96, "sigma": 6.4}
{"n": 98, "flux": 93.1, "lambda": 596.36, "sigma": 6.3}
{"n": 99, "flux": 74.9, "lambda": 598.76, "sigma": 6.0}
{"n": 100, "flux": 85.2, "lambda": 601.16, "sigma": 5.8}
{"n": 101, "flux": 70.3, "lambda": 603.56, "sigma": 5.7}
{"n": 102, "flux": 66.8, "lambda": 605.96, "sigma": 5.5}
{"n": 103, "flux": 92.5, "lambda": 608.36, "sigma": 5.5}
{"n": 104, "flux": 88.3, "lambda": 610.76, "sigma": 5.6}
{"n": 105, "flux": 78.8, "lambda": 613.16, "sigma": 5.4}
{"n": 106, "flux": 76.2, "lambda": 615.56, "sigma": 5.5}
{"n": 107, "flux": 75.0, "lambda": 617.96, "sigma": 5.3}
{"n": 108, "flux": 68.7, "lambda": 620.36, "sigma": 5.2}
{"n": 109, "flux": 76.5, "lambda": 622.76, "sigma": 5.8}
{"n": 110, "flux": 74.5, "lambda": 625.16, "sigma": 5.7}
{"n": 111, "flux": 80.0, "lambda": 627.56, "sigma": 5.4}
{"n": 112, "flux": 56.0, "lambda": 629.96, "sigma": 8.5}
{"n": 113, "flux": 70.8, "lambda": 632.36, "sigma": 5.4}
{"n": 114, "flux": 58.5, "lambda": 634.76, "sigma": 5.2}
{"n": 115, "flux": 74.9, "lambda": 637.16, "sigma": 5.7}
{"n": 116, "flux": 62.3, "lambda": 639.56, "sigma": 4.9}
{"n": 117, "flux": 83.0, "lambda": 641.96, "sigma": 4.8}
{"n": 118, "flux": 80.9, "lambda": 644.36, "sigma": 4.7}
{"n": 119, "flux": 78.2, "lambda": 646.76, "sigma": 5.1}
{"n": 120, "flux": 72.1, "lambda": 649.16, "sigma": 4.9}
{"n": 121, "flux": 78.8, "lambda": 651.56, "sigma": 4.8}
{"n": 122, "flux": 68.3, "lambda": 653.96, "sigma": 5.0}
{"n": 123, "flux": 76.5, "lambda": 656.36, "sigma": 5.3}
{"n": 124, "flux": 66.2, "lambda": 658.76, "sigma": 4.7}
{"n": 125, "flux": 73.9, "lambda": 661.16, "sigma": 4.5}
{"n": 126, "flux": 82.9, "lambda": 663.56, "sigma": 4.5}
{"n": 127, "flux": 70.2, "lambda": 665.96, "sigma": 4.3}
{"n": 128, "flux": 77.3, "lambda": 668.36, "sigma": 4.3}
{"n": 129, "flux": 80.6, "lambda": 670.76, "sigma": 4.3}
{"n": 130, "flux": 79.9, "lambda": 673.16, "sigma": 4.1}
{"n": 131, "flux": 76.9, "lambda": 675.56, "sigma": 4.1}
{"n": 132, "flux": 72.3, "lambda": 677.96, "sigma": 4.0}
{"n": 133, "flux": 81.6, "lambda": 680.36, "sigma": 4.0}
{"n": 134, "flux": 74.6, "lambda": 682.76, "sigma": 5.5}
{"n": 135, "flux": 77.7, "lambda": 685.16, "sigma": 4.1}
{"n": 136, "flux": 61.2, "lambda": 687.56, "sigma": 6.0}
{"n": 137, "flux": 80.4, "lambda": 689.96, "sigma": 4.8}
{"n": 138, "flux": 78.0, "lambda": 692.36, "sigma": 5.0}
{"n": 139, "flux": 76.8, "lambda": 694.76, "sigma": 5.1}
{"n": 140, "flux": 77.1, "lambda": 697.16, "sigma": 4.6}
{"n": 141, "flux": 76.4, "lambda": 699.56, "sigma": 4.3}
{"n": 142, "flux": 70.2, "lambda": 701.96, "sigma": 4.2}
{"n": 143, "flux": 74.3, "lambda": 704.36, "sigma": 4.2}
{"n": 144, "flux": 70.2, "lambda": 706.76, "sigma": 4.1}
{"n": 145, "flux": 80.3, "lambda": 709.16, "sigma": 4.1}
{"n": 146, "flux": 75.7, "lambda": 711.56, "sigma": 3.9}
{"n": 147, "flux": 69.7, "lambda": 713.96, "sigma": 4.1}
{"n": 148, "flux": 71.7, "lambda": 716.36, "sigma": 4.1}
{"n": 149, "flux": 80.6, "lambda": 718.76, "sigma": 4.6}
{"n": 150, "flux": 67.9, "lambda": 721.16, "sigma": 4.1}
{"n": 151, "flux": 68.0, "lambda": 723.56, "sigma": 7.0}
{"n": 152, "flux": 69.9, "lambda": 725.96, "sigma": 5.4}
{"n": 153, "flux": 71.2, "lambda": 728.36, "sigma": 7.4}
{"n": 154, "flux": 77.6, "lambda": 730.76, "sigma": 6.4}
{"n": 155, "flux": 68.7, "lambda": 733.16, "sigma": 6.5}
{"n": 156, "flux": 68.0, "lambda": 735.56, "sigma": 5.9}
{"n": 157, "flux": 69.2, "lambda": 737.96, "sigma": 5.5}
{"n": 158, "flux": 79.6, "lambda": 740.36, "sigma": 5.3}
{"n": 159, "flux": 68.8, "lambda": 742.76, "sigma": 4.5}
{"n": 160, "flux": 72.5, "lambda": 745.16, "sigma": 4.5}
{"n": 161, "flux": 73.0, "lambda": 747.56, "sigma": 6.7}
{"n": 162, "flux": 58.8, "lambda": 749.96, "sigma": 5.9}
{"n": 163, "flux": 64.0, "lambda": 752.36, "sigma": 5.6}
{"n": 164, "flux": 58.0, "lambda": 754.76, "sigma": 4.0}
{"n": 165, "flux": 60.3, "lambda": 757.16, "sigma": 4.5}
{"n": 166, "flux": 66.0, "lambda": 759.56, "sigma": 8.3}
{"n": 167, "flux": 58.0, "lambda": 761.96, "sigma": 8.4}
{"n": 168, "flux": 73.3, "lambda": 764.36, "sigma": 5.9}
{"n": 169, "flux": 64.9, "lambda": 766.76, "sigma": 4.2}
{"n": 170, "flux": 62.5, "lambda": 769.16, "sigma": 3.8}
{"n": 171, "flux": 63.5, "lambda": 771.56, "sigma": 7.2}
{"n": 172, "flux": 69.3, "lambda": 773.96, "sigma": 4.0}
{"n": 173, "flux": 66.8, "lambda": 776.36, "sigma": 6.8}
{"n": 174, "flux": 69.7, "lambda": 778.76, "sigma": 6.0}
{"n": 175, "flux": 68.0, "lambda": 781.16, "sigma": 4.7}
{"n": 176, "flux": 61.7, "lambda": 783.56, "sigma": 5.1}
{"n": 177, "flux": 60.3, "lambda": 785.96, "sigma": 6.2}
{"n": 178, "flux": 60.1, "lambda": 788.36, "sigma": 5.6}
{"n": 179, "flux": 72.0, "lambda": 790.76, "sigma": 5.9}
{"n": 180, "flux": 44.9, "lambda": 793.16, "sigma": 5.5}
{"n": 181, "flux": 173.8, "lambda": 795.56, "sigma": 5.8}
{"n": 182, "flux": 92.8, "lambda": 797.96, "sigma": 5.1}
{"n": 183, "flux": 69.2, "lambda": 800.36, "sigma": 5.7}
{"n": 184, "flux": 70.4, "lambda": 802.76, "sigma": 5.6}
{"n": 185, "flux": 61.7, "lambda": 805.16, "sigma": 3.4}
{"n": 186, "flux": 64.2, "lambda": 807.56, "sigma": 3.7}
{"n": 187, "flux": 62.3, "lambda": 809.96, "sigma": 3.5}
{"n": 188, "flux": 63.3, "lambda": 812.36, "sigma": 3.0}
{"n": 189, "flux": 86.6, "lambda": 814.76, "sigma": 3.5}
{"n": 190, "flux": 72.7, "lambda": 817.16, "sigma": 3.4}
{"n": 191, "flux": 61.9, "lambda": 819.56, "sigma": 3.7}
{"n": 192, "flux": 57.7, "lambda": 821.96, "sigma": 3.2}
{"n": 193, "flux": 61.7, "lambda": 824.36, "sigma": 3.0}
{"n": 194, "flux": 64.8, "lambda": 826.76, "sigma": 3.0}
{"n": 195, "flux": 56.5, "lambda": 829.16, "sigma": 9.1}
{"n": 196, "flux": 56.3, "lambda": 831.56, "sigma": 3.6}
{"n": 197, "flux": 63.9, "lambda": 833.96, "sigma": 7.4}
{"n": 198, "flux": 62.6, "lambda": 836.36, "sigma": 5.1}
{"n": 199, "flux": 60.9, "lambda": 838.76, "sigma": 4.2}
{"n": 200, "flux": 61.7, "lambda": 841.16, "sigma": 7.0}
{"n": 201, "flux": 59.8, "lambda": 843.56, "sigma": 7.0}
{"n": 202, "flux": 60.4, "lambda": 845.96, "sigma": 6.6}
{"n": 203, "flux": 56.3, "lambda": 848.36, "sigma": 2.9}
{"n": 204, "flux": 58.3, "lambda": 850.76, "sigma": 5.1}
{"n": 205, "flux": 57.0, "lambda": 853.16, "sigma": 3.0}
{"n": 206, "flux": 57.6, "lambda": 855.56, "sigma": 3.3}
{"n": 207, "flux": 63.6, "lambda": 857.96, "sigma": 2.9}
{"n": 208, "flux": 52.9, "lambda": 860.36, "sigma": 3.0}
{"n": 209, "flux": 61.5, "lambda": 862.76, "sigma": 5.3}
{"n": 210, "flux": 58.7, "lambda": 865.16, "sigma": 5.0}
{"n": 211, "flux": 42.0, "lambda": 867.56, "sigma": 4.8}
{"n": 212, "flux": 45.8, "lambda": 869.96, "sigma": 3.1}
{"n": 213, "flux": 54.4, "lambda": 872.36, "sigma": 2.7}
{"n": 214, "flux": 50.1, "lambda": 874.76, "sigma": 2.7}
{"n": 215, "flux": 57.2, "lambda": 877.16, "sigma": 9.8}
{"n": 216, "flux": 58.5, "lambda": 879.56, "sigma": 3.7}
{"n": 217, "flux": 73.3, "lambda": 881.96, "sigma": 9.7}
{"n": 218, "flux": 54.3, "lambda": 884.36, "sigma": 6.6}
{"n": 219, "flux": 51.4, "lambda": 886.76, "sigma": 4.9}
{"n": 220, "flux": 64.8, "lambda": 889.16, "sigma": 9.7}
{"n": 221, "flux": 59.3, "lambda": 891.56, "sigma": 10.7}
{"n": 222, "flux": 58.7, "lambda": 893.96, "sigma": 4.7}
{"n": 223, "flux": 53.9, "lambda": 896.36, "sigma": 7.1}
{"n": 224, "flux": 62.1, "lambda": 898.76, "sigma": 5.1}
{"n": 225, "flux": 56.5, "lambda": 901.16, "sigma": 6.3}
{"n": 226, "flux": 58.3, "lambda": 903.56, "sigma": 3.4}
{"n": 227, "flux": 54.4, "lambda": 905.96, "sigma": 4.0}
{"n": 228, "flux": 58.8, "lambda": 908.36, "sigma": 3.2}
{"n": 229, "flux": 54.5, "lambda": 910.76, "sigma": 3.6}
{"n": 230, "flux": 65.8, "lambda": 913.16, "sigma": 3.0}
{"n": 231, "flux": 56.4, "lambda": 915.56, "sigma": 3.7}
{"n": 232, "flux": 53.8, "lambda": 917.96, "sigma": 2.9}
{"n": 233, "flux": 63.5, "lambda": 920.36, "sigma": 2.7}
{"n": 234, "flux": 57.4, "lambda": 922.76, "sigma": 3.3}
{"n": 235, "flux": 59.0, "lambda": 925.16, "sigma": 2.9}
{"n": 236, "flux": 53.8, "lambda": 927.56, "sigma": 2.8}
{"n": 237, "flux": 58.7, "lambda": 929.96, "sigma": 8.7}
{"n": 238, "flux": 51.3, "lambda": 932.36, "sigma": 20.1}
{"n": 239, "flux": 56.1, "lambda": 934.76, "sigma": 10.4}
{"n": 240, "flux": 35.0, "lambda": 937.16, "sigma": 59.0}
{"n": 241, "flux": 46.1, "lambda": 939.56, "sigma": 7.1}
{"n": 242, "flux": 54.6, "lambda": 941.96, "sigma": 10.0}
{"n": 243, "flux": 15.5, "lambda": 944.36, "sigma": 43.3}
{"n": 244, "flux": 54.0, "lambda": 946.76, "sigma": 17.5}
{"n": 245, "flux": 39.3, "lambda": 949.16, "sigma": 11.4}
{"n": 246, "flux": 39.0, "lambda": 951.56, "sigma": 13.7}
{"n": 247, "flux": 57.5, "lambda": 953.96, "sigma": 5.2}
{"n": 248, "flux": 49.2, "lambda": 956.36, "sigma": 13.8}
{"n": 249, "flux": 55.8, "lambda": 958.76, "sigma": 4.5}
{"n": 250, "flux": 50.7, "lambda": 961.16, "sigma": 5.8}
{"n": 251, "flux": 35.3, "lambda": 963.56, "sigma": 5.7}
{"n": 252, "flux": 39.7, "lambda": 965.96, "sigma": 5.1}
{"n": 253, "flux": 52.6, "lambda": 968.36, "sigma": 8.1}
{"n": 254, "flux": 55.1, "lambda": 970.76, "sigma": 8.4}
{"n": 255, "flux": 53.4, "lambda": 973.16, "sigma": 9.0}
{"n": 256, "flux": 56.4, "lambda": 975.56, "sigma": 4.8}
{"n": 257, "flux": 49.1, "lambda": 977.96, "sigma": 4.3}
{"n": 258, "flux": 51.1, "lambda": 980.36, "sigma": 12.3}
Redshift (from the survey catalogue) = 0.21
